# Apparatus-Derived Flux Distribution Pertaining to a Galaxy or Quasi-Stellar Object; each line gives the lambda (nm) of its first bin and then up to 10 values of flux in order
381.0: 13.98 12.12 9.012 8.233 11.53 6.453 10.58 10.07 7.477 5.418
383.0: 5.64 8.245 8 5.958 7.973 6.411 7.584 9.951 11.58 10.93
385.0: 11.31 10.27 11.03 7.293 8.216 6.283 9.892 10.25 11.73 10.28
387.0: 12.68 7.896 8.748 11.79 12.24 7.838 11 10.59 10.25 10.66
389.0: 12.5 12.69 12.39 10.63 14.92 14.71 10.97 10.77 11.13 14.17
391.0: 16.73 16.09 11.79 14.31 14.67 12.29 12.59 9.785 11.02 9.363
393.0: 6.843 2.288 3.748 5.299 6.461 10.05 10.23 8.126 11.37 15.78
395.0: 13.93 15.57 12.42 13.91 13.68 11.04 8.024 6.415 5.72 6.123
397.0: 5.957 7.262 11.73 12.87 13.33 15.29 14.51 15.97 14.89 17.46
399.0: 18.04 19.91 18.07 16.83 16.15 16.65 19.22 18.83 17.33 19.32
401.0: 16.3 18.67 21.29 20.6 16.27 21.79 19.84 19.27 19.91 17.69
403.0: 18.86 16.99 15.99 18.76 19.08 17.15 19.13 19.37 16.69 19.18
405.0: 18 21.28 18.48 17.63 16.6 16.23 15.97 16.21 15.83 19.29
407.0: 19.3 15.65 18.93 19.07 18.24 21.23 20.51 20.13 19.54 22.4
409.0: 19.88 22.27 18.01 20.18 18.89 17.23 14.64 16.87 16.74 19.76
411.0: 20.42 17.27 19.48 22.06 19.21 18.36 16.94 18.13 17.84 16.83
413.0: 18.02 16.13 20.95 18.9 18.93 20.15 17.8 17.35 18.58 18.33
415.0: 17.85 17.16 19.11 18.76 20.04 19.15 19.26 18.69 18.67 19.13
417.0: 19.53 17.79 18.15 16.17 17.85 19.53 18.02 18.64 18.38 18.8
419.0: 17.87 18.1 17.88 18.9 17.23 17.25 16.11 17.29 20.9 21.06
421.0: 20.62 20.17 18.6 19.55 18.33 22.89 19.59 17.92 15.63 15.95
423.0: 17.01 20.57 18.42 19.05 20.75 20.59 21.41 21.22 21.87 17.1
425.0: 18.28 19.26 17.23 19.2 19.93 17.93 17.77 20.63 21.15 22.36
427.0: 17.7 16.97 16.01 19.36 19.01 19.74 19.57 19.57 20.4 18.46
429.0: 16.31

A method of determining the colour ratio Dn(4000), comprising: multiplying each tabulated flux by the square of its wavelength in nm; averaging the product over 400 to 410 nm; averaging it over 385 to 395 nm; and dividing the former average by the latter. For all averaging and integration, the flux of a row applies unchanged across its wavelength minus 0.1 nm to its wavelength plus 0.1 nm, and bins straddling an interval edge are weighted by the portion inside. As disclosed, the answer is 1.9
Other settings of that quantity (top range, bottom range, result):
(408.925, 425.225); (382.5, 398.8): 2.02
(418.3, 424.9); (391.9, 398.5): 2.10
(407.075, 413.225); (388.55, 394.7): 1.88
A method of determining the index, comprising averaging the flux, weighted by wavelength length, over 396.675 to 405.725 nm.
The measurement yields 16.9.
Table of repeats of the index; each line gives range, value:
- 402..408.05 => 18.2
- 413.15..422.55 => 18.7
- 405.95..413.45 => 18.5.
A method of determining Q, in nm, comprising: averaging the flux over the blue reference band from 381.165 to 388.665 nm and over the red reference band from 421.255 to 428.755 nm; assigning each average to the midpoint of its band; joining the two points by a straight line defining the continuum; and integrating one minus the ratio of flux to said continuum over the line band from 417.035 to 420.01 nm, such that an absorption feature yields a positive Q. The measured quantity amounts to -0.09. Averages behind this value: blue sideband 9.25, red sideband 19.2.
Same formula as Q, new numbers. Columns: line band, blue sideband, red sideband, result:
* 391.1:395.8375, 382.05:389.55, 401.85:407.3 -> 0.79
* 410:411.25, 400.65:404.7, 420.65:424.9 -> 0.09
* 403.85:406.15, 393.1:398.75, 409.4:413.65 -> -0.48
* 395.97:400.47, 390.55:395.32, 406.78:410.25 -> 0.15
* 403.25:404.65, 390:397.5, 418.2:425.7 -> -0.46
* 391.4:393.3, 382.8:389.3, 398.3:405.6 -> 0.37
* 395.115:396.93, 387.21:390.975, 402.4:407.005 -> 0.52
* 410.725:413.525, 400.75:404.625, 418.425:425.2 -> 0.02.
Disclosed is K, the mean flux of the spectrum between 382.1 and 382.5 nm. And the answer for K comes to 10.3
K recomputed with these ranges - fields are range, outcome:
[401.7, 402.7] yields 19.4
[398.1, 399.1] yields 16.2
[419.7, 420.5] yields 17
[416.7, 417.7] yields 18.2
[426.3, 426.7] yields 20.9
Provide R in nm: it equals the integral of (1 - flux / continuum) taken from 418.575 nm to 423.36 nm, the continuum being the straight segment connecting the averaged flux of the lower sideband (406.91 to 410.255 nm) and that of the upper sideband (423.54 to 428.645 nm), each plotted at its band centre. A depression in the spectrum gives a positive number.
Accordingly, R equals 0.18 nm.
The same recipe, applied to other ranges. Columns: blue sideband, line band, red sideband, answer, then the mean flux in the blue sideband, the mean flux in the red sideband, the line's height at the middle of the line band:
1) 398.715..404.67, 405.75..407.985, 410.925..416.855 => 0.114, 18.4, 18.6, 18.5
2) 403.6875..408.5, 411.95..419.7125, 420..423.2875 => 0.108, 18.3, 18.8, 18.6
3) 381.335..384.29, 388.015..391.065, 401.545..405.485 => -0.179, 7.89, 18.7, 11.4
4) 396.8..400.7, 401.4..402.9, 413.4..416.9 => -0.347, 15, 18.8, 15.8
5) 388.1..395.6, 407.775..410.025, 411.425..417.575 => -0.435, 11.3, 18.6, 16.8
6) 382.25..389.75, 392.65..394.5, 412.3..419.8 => 0.749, 9.6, 18.4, 11.8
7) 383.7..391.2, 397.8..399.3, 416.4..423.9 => -0.326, 10.8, 18.6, 13.4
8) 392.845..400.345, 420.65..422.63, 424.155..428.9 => -0.173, 11.9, 19.2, 18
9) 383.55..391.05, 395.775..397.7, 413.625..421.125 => 0.644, 10.6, 18.5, 13.1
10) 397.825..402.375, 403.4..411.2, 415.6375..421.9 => -0.155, 17.8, 18.6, 18.1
